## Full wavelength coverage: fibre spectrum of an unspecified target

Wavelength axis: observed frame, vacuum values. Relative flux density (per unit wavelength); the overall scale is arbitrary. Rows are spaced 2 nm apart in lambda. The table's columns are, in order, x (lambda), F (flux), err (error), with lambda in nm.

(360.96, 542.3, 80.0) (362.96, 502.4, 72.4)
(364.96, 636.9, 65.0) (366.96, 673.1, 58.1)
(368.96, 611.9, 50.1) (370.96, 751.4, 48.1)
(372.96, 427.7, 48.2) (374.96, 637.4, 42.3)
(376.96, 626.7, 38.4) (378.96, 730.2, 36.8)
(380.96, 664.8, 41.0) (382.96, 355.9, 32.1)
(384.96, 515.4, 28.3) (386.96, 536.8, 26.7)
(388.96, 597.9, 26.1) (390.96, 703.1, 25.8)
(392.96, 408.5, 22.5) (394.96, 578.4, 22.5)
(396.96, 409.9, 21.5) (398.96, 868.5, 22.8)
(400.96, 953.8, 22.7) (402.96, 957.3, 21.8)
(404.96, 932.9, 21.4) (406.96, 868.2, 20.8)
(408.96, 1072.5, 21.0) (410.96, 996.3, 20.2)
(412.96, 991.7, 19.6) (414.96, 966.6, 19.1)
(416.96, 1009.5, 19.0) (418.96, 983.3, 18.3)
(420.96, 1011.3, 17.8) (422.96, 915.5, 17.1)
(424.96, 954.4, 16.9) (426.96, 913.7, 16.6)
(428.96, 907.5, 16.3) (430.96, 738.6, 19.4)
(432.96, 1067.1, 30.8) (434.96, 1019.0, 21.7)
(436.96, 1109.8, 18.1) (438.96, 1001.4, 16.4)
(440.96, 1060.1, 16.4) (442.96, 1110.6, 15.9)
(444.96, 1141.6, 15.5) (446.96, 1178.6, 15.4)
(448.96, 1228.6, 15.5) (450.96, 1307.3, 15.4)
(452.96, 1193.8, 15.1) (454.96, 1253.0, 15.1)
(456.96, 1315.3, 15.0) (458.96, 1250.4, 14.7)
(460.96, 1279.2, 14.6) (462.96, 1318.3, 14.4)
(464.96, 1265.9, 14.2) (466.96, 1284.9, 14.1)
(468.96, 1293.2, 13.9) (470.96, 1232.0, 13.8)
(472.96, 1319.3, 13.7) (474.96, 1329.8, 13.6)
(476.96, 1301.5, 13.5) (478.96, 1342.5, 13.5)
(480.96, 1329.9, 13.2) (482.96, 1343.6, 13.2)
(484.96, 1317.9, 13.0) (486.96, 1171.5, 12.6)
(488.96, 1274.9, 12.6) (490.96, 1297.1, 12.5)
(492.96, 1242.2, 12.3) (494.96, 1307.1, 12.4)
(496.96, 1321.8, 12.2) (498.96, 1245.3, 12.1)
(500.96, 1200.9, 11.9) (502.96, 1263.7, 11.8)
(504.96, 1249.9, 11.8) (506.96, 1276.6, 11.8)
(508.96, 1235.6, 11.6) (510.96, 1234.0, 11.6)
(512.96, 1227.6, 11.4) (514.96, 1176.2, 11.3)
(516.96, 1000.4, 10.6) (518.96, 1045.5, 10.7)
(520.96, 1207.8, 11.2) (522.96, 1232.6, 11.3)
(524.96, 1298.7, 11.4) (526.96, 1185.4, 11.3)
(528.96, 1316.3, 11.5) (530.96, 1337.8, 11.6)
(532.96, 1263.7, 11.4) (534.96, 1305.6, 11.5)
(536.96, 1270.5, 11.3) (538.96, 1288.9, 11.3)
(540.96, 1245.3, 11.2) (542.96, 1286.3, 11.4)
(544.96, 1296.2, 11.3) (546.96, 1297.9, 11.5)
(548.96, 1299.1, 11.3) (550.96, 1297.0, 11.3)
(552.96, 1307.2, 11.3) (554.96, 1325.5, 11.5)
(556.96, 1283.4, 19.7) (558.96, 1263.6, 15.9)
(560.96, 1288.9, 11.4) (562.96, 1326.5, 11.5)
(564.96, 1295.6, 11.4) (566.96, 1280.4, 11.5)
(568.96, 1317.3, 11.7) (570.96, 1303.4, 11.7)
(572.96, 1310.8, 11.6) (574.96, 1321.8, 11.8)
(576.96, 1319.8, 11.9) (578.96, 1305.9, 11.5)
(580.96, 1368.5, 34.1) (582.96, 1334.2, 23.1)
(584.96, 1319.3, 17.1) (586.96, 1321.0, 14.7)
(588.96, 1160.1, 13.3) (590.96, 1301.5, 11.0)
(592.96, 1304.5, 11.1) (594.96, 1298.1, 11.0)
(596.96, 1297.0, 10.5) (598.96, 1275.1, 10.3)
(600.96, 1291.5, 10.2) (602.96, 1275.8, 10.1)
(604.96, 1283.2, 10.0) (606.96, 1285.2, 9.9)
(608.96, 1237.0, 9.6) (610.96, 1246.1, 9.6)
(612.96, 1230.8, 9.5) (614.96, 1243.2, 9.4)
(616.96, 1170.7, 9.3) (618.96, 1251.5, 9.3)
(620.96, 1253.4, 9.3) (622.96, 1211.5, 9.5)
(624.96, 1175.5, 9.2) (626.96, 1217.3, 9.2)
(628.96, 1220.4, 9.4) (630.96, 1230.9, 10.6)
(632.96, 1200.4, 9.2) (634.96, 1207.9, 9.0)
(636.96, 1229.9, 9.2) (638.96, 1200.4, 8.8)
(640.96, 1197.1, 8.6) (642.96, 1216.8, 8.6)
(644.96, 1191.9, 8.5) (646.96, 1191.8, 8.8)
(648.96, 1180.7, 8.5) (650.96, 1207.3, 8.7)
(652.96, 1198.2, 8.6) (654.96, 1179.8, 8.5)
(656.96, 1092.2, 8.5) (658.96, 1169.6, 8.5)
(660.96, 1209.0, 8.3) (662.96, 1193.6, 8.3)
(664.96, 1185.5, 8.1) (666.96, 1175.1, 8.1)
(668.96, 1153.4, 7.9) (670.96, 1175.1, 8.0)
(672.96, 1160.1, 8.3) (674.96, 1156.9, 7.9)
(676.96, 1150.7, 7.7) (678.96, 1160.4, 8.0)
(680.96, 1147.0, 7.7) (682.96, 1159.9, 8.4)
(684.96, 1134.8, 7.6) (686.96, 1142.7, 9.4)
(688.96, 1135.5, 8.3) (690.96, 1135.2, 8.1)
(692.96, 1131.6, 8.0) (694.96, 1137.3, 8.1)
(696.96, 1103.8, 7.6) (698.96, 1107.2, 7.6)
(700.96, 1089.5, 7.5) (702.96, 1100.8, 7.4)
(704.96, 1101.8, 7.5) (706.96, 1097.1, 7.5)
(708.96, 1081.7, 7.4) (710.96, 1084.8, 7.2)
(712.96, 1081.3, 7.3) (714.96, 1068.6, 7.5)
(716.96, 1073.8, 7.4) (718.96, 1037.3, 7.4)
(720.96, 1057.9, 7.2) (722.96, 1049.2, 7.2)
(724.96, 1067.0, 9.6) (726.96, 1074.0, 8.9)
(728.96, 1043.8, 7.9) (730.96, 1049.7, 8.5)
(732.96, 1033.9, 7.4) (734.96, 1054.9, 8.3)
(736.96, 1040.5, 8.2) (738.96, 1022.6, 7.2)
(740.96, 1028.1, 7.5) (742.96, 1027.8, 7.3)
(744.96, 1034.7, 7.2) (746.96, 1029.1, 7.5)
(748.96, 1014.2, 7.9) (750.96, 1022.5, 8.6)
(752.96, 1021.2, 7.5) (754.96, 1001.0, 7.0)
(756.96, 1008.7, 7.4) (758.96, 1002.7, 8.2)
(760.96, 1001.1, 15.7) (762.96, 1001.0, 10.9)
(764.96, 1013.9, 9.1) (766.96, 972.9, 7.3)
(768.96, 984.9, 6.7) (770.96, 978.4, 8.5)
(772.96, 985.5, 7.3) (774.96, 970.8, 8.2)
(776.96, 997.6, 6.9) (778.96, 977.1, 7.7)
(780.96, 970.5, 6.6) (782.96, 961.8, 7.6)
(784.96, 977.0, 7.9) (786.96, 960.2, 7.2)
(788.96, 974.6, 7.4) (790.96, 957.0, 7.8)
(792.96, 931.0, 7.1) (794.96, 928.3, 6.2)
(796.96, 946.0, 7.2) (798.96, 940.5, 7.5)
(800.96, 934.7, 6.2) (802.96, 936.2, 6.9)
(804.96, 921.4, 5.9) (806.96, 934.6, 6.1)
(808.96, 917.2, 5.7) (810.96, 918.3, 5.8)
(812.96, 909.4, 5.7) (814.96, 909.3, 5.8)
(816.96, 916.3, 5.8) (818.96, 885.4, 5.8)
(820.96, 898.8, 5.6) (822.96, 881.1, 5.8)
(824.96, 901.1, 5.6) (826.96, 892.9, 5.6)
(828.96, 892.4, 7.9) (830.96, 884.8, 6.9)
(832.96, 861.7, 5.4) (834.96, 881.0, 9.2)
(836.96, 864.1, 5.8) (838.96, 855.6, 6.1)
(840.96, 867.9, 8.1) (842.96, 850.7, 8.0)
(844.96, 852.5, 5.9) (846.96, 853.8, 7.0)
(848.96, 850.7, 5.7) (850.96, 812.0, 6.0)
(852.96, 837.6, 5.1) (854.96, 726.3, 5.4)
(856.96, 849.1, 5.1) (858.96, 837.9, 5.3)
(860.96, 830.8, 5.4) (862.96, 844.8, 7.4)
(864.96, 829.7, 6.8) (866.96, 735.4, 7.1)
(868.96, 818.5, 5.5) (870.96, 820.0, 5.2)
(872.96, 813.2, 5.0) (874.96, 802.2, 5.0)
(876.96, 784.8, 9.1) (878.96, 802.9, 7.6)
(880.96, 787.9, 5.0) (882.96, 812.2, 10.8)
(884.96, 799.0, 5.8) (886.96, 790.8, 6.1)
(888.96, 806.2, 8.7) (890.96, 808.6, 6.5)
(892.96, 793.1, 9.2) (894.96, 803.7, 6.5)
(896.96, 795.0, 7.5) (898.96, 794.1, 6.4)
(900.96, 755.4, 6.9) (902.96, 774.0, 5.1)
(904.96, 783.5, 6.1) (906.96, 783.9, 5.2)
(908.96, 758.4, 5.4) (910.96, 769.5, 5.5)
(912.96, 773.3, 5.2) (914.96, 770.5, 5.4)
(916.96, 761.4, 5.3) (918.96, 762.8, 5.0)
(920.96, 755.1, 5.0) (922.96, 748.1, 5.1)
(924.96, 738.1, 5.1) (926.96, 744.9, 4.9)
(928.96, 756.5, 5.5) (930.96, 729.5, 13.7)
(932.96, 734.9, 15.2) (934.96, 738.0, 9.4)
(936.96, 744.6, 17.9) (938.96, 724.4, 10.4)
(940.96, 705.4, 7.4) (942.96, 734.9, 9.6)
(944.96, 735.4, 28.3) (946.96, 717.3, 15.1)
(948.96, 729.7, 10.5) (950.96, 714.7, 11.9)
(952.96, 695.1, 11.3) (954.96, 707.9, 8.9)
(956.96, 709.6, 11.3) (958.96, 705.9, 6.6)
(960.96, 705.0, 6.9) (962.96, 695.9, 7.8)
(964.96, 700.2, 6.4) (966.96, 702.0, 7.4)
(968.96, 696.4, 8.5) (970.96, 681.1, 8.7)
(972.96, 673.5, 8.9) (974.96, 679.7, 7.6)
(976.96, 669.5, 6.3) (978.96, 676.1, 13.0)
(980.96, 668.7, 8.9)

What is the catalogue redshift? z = 0.000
